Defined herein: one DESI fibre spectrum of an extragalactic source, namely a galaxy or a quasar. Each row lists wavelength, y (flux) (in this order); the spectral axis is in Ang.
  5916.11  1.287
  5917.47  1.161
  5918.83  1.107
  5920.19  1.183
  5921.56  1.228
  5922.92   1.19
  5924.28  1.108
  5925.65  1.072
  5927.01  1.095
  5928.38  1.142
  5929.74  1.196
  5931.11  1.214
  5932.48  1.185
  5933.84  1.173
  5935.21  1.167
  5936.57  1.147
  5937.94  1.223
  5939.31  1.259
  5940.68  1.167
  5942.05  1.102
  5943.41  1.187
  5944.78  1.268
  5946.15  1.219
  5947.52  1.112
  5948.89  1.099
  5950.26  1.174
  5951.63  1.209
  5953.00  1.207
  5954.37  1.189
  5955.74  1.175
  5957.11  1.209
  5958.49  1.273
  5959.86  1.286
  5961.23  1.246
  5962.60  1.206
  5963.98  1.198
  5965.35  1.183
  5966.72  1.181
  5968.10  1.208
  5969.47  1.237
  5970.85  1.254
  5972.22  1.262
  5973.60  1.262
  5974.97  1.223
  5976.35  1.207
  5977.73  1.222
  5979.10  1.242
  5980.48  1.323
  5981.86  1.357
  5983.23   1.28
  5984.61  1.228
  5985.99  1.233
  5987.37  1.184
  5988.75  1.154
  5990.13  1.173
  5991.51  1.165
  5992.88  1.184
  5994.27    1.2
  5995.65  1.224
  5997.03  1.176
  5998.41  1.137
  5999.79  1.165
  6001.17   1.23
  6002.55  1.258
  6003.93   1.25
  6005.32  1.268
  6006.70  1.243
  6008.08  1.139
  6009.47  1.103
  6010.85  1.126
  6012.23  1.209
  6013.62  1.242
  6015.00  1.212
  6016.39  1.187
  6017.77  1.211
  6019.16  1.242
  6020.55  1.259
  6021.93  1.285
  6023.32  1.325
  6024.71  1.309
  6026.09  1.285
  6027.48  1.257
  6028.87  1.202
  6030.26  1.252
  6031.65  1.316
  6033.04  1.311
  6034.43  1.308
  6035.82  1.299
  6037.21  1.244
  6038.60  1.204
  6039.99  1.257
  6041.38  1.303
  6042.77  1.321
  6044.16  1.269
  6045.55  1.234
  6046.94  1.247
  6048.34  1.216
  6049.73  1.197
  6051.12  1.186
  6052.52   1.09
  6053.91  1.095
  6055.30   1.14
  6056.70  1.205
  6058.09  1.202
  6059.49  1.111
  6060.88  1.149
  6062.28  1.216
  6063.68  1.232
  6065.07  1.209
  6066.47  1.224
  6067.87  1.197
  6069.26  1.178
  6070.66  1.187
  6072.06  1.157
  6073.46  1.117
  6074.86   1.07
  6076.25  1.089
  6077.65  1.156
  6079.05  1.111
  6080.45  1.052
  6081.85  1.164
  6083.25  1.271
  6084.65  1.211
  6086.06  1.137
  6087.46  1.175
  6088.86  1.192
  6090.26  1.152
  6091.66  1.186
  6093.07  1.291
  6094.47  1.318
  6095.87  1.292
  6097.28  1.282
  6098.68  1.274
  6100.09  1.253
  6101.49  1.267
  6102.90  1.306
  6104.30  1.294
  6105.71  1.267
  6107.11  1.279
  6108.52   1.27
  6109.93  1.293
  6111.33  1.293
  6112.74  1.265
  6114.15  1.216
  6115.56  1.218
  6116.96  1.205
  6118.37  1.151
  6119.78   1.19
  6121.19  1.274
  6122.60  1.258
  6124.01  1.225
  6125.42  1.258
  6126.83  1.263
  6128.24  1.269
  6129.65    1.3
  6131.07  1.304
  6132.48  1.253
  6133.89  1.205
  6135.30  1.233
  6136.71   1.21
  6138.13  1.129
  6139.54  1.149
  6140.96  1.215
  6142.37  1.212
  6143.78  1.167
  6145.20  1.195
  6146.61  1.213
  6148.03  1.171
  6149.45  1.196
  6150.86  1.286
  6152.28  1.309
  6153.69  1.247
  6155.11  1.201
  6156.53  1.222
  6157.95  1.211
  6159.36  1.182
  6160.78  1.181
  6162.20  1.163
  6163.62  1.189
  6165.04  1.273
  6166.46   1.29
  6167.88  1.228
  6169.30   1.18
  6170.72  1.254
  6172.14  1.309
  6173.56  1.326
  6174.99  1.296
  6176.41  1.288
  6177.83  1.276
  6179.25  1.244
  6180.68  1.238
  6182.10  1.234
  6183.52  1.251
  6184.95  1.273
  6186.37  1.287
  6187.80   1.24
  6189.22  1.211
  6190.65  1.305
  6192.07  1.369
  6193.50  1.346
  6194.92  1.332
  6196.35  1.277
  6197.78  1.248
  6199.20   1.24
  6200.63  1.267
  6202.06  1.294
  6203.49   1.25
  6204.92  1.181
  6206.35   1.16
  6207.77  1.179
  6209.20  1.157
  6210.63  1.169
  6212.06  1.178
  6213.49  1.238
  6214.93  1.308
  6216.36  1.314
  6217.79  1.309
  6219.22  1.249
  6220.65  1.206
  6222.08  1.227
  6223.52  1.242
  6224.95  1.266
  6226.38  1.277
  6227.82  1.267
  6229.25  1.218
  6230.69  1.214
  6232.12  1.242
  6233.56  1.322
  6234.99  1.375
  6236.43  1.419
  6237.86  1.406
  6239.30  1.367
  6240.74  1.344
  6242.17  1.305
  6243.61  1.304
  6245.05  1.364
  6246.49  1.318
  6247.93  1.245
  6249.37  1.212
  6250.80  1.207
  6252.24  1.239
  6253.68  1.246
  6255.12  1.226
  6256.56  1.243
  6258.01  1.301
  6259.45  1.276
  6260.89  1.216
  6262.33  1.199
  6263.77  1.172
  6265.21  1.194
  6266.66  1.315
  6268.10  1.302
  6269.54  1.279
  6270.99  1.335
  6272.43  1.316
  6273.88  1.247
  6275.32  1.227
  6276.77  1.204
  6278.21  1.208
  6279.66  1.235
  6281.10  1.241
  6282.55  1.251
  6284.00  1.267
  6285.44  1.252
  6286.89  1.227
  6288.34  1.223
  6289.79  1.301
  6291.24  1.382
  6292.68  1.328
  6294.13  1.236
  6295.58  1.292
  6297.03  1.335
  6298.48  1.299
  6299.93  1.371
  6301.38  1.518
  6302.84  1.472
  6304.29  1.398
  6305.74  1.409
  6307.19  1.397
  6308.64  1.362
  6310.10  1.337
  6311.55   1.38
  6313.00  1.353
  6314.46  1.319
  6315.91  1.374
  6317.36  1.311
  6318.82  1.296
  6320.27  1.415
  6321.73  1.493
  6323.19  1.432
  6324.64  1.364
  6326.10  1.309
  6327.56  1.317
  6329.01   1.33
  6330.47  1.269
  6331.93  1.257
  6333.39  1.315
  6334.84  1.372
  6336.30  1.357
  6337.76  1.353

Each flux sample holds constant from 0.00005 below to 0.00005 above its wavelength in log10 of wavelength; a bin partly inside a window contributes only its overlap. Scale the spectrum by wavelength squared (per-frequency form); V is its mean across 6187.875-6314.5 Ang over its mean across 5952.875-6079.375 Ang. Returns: 1.1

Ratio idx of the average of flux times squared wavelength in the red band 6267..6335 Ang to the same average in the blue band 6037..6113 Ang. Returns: 1.18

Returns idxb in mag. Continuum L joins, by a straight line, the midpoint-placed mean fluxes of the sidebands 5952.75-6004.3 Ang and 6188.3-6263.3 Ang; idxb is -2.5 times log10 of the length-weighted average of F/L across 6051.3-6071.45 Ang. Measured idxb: 0.06 mag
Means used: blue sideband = 1.22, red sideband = 1.27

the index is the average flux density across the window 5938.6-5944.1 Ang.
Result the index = 1.18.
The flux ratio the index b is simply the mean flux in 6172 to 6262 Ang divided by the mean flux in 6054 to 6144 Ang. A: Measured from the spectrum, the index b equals 1.0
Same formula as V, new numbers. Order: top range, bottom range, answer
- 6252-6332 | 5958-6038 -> 1.17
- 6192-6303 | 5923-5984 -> 1.16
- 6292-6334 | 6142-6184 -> 1.15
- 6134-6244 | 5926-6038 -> 1.10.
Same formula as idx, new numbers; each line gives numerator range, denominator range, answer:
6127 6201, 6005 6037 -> 1.05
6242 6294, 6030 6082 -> 1.13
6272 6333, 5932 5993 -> 1.22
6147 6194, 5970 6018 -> 1.09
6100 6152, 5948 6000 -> 1.07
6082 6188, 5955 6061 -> 1.05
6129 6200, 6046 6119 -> 1.06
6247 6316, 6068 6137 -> 1.12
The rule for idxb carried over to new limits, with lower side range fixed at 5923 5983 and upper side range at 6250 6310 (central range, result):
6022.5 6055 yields -0.021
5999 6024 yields -0.002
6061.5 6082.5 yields 0.069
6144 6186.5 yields 0.016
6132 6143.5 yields 0.045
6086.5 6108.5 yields -0.013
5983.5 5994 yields 0.018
